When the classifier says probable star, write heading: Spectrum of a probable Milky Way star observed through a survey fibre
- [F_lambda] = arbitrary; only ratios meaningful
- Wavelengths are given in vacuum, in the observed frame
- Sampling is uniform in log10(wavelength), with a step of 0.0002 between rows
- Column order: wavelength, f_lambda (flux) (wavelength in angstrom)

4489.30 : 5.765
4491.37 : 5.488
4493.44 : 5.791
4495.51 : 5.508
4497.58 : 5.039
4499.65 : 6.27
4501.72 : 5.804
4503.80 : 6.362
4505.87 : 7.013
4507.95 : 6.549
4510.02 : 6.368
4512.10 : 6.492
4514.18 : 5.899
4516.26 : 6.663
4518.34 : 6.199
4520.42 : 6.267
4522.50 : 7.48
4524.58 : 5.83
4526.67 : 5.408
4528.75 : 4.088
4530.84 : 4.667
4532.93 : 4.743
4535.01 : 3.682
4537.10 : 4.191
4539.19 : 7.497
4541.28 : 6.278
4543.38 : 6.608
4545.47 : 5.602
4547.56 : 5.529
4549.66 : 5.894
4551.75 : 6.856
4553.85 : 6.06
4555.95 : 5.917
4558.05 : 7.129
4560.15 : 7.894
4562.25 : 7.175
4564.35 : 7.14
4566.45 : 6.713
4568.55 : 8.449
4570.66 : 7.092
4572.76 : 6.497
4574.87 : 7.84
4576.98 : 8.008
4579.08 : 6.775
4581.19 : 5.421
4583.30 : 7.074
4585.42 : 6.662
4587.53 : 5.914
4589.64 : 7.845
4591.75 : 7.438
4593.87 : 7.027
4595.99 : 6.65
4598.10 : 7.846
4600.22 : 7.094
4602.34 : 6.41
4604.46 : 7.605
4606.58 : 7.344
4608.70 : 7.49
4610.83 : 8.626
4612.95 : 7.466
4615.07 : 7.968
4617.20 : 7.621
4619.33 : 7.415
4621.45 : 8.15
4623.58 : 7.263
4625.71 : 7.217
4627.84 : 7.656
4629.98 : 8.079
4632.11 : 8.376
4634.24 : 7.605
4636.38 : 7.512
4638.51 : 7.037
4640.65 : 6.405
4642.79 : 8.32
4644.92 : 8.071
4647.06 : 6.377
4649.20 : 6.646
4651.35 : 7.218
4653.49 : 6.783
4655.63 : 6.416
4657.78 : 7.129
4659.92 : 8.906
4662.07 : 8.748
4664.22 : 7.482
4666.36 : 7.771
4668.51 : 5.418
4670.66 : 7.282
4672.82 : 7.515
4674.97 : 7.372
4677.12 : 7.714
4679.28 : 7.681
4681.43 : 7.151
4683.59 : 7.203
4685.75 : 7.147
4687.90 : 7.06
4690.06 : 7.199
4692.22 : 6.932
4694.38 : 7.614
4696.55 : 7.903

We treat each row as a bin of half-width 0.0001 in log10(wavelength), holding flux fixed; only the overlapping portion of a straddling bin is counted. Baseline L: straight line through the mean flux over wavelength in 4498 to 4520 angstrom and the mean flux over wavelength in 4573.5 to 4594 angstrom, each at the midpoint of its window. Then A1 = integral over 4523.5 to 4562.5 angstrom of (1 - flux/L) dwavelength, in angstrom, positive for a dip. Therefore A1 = 4.8 angstrom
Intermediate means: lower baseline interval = 6.32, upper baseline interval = 6.99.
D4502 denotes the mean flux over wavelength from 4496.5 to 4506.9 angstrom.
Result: 6.1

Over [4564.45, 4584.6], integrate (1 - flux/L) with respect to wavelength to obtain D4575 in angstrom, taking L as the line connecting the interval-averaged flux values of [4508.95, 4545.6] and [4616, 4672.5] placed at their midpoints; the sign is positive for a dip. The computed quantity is -2.05 angstrom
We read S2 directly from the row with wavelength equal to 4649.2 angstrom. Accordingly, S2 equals 6.646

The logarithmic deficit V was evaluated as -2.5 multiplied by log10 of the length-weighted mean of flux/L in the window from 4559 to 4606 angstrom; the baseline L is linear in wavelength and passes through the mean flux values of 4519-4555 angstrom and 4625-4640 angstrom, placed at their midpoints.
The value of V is -0.08 mag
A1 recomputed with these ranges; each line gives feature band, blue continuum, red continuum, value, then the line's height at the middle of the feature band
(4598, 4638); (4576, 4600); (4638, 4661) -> -2.9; 7.09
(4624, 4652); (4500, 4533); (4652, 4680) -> -1.1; 7.14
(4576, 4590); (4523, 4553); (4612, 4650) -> -0.6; 6.49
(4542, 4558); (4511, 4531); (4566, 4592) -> 0.9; 6.5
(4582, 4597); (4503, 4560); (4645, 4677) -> -0.8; 6.56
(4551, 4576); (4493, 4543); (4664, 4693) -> -3.3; 6.23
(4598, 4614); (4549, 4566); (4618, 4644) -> -0.3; 7.31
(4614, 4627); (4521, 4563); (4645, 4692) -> -1.6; 6.75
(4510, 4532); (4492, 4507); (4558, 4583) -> 1.4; 6.33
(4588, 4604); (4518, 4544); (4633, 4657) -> -1.7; 6.47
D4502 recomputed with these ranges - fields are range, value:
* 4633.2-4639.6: 7.38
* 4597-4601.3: 7.46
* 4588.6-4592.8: 7.65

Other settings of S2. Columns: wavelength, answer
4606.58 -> 7.344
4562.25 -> 7.175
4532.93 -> 4.743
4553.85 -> 6.06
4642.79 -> 8.32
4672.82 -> 7.515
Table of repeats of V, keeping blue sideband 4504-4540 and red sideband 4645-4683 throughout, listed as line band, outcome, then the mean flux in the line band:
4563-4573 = -0.15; 7.24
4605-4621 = -0.14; 7.72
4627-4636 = -0.14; 7.9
